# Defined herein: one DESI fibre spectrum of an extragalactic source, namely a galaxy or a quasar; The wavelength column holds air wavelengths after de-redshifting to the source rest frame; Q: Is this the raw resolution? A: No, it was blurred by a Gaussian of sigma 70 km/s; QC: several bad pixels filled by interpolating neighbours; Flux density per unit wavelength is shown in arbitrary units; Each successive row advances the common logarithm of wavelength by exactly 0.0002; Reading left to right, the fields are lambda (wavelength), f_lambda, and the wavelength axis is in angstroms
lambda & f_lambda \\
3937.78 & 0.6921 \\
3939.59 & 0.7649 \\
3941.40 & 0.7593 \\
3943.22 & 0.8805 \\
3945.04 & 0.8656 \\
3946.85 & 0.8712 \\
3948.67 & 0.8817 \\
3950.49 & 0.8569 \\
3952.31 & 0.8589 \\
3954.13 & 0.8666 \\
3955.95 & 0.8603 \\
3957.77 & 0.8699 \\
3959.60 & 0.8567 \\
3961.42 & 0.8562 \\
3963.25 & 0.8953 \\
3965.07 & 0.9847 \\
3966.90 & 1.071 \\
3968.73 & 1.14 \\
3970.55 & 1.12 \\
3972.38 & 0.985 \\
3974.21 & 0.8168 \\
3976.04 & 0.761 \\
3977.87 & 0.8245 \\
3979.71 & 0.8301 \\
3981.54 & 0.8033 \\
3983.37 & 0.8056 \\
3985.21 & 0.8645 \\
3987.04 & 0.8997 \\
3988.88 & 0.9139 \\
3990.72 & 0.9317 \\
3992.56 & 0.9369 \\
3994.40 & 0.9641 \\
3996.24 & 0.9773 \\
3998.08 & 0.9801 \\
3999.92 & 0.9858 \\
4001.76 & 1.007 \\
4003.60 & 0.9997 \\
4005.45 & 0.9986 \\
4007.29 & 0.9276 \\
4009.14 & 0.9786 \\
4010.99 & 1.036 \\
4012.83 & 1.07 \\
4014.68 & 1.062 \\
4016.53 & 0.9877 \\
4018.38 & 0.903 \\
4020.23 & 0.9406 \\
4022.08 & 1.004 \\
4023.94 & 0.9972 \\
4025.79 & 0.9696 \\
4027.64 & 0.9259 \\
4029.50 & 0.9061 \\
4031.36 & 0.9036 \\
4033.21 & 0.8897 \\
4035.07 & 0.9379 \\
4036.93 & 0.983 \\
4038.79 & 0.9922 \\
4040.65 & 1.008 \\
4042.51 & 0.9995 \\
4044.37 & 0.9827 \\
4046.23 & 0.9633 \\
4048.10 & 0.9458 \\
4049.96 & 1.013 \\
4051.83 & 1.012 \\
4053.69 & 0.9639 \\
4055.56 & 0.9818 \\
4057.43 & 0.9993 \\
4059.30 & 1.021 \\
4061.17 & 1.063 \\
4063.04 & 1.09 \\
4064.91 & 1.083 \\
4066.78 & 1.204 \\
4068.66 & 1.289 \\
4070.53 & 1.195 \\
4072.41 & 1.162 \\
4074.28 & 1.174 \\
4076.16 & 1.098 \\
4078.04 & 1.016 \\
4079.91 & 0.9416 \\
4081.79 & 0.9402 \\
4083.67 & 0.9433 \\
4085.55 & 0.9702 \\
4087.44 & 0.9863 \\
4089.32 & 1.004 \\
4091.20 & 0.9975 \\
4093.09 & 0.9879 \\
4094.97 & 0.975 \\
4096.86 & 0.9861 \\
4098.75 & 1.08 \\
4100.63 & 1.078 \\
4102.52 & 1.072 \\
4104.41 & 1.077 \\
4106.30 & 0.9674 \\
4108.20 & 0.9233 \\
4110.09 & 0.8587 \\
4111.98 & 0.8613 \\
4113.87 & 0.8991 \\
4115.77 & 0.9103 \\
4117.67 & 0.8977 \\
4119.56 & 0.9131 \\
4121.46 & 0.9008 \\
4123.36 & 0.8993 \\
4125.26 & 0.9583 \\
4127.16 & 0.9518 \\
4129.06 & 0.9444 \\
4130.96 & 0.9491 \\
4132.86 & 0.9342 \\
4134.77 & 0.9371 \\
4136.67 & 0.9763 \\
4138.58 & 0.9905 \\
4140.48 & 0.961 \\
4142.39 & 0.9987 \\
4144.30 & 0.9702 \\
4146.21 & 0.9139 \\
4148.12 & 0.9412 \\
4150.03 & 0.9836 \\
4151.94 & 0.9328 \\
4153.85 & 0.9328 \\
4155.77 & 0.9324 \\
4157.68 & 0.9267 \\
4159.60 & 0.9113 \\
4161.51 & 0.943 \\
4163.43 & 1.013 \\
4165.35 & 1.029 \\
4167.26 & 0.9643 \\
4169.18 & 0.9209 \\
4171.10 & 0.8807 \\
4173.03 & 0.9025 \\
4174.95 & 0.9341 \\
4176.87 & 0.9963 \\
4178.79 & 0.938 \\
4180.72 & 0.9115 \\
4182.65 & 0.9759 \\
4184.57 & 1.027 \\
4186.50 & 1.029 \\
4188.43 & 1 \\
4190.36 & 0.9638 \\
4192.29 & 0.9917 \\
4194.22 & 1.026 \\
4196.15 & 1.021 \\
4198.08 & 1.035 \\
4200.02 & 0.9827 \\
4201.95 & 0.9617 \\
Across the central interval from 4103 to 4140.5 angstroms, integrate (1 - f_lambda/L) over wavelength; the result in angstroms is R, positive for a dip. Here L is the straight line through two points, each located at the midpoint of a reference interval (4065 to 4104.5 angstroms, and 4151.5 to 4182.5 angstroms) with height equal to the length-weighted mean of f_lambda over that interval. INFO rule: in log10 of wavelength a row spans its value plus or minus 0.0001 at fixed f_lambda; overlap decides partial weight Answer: 2.5 angstroms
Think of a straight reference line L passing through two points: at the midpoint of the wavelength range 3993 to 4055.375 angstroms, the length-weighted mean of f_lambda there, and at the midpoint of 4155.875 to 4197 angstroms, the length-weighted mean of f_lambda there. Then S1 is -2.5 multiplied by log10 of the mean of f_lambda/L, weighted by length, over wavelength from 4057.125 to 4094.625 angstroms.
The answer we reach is -0.09 mag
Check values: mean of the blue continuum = 0.976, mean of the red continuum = 0.966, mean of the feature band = 1.06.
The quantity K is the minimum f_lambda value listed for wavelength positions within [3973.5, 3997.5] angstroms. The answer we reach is 0.761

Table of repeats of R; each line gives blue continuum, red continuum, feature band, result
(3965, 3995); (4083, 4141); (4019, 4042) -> -0.5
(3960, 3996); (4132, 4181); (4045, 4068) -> -2.5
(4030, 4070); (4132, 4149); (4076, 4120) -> 0.6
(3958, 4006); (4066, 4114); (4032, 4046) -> 0.2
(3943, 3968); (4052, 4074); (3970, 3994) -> 1.5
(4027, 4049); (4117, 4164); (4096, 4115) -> -0.6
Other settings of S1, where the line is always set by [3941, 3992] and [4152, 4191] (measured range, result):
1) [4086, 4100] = -0.08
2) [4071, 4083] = -0.14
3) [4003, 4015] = -0.12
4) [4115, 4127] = 0.03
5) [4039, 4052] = -0.08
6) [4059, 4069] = -0.21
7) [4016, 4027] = -0.07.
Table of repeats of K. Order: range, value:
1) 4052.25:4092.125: 0.9402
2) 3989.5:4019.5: 0.903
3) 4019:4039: 0.8897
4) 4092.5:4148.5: 0.8587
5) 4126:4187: 0.8807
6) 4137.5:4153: 0.9139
